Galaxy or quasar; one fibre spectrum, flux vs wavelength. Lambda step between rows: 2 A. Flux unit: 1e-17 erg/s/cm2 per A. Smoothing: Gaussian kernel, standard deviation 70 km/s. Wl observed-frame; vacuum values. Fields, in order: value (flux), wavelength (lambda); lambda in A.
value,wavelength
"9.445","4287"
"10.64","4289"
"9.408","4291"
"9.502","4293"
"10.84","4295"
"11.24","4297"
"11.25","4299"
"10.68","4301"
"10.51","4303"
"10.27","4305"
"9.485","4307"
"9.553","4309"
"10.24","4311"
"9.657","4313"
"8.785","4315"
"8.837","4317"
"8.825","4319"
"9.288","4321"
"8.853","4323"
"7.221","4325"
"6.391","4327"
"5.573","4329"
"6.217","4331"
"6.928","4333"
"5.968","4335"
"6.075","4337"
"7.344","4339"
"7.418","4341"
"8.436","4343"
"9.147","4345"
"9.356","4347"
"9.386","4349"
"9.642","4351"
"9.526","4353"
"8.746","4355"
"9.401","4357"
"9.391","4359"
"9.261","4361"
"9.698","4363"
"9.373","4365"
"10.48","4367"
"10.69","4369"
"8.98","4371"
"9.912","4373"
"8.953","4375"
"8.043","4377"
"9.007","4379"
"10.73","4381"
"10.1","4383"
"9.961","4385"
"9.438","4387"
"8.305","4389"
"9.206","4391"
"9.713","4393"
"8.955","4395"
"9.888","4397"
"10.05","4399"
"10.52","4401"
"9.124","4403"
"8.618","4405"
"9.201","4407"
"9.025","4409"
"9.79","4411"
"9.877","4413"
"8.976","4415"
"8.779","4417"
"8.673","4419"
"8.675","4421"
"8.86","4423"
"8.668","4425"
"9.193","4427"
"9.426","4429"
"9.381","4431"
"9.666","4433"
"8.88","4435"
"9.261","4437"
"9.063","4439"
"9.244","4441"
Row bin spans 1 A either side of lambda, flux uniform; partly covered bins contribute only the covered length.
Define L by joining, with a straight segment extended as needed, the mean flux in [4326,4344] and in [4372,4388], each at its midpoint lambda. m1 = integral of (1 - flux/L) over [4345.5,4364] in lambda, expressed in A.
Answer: -3.4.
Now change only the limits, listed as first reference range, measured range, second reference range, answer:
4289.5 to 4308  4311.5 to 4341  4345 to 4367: 6.9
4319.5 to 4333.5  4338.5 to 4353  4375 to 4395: -1.5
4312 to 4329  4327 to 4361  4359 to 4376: 3.8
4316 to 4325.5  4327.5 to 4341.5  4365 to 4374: 4.0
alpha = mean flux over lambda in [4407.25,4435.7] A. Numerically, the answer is 9.14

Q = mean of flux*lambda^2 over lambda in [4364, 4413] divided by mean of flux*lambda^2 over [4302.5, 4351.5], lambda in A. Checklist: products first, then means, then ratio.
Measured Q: 1.17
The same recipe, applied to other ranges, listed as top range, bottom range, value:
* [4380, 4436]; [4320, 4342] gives 1.38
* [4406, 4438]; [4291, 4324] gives 0.98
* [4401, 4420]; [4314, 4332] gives 1.23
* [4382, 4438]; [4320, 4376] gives 1.13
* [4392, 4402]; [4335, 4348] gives 1.29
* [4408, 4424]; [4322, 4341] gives 1.40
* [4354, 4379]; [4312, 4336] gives 1.24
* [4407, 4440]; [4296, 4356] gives 1.10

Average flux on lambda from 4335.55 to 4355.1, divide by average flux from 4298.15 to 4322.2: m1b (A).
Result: 0.86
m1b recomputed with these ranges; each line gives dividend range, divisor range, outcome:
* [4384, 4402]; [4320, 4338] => 1.38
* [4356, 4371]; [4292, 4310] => 0.94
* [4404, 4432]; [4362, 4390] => 0.95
